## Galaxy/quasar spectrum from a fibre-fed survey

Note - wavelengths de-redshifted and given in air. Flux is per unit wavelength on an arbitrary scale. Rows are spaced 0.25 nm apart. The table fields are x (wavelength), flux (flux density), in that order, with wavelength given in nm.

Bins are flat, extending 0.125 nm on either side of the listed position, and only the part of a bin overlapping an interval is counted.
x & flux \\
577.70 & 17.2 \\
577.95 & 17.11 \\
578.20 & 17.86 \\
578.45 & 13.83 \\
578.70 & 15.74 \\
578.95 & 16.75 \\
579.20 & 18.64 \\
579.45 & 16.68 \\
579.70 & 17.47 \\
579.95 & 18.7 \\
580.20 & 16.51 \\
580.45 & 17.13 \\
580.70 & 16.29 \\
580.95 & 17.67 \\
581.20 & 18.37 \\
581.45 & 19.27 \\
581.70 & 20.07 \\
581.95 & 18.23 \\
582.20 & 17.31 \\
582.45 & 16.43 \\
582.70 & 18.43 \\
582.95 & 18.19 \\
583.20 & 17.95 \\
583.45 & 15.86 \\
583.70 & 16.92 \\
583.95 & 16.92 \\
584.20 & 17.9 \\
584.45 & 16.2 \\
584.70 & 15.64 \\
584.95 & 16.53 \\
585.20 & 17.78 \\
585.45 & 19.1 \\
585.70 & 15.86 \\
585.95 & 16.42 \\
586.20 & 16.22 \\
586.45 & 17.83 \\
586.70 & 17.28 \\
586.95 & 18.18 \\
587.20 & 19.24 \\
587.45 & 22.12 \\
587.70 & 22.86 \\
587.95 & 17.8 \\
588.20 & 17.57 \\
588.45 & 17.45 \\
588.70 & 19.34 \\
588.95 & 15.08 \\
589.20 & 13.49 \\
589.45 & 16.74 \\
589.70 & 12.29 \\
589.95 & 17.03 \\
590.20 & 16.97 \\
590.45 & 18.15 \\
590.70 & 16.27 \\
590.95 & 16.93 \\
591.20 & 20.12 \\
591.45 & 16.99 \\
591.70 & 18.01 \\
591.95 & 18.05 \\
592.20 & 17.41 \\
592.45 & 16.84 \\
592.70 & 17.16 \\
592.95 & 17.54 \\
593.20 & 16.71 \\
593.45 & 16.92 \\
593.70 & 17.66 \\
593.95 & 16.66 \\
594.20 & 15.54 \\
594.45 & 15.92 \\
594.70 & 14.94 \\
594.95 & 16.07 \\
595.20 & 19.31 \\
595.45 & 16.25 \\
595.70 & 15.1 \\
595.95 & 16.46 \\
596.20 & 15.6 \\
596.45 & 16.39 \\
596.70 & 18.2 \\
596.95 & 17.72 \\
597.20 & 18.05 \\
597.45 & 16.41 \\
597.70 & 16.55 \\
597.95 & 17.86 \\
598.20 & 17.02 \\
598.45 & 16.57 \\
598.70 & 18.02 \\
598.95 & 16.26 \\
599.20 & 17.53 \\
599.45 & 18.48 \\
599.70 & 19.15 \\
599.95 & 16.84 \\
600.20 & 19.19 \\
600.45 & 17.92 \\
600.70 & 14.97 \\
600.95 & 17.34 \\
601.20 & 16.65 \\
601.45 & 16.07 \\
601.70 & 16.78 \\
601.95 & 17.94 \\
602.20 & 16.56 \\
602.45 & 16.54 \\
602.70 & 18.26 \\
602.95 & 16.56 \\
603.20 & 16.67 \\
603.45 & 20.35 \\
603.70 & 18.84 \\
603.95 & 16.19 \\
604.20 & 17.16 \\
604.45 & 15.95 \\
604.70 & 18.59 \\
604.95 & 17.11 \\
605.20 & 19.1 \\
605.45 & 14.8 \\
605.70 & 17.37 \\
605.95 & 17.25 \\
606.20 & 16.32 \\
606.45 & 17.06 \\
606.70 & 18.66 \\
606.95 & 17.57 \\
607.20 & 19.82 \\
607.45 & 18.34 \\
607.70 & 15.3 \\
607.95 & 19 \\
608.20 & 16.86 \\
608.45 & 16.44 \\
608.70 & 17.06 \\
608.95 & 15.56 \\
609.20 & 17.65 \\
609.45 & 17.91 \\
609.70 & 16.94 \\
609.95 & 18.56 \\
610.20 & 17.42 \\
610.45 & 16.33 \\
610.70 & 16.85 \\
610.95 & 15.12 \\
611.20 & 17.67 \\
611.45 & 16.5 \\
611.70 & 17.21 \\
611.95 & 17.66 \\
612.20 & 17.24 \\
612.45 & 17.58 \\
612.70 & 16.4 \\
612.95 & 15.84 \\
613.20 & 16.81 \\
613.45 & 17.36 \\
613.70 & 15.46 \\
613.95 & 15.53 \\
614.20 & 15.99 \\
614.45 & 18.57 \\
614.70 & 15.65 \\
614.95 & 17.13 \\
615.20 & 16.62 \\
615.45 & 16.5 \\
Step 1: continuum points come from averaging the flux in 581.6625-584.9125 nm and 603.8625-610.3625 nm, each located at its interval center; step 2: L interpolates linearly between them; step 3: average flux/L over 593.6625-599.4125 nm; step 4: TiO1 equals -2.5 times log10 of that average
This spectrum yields 0.03 mag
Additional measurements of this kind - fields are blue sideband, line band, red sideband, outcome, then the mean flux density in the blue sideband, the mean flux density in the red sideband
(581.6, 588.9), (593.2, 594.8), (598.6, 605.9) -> 0.080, 17.8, 17.3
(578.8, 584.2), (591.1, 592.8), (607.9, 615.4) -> -0.026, 17.6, 16.9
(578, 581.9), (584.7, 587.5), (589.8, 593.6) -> -0.016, 17.4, 17.4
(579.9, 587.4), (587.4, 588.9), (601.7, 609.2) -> -0.100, 17.5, 17.3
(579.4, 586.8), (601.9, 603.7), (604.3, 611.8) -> -0.024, 17.4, 17.2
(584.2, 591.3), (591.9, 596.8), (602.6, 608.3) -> 0.046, 17.4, 17.5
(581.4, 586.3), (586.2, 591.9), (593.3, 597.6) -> -0.035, 17.3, 16.7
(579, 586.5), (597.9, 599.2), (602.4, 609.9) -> 0.016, 17.4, 17.4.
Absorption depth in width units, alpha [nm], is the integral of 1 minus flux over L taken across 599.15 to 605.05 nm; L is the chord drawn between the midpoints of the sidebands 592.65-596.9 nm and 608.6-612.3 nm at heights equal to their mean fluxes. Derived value -0.20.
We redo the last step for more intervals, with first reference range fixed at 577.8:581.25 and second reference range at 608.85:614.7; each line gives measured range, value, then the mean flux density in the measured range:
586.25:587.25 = -0.05 nm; 17.9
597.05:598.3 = -0.02 nm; 17.2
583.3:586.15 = 0.03 nm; 16.8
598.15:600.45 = -0.11 nm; 17.7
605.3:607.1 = -0.02 nm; 17.1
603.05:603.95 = -0.07 nm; 18.2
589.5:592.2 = -0.02 nm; 17.1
